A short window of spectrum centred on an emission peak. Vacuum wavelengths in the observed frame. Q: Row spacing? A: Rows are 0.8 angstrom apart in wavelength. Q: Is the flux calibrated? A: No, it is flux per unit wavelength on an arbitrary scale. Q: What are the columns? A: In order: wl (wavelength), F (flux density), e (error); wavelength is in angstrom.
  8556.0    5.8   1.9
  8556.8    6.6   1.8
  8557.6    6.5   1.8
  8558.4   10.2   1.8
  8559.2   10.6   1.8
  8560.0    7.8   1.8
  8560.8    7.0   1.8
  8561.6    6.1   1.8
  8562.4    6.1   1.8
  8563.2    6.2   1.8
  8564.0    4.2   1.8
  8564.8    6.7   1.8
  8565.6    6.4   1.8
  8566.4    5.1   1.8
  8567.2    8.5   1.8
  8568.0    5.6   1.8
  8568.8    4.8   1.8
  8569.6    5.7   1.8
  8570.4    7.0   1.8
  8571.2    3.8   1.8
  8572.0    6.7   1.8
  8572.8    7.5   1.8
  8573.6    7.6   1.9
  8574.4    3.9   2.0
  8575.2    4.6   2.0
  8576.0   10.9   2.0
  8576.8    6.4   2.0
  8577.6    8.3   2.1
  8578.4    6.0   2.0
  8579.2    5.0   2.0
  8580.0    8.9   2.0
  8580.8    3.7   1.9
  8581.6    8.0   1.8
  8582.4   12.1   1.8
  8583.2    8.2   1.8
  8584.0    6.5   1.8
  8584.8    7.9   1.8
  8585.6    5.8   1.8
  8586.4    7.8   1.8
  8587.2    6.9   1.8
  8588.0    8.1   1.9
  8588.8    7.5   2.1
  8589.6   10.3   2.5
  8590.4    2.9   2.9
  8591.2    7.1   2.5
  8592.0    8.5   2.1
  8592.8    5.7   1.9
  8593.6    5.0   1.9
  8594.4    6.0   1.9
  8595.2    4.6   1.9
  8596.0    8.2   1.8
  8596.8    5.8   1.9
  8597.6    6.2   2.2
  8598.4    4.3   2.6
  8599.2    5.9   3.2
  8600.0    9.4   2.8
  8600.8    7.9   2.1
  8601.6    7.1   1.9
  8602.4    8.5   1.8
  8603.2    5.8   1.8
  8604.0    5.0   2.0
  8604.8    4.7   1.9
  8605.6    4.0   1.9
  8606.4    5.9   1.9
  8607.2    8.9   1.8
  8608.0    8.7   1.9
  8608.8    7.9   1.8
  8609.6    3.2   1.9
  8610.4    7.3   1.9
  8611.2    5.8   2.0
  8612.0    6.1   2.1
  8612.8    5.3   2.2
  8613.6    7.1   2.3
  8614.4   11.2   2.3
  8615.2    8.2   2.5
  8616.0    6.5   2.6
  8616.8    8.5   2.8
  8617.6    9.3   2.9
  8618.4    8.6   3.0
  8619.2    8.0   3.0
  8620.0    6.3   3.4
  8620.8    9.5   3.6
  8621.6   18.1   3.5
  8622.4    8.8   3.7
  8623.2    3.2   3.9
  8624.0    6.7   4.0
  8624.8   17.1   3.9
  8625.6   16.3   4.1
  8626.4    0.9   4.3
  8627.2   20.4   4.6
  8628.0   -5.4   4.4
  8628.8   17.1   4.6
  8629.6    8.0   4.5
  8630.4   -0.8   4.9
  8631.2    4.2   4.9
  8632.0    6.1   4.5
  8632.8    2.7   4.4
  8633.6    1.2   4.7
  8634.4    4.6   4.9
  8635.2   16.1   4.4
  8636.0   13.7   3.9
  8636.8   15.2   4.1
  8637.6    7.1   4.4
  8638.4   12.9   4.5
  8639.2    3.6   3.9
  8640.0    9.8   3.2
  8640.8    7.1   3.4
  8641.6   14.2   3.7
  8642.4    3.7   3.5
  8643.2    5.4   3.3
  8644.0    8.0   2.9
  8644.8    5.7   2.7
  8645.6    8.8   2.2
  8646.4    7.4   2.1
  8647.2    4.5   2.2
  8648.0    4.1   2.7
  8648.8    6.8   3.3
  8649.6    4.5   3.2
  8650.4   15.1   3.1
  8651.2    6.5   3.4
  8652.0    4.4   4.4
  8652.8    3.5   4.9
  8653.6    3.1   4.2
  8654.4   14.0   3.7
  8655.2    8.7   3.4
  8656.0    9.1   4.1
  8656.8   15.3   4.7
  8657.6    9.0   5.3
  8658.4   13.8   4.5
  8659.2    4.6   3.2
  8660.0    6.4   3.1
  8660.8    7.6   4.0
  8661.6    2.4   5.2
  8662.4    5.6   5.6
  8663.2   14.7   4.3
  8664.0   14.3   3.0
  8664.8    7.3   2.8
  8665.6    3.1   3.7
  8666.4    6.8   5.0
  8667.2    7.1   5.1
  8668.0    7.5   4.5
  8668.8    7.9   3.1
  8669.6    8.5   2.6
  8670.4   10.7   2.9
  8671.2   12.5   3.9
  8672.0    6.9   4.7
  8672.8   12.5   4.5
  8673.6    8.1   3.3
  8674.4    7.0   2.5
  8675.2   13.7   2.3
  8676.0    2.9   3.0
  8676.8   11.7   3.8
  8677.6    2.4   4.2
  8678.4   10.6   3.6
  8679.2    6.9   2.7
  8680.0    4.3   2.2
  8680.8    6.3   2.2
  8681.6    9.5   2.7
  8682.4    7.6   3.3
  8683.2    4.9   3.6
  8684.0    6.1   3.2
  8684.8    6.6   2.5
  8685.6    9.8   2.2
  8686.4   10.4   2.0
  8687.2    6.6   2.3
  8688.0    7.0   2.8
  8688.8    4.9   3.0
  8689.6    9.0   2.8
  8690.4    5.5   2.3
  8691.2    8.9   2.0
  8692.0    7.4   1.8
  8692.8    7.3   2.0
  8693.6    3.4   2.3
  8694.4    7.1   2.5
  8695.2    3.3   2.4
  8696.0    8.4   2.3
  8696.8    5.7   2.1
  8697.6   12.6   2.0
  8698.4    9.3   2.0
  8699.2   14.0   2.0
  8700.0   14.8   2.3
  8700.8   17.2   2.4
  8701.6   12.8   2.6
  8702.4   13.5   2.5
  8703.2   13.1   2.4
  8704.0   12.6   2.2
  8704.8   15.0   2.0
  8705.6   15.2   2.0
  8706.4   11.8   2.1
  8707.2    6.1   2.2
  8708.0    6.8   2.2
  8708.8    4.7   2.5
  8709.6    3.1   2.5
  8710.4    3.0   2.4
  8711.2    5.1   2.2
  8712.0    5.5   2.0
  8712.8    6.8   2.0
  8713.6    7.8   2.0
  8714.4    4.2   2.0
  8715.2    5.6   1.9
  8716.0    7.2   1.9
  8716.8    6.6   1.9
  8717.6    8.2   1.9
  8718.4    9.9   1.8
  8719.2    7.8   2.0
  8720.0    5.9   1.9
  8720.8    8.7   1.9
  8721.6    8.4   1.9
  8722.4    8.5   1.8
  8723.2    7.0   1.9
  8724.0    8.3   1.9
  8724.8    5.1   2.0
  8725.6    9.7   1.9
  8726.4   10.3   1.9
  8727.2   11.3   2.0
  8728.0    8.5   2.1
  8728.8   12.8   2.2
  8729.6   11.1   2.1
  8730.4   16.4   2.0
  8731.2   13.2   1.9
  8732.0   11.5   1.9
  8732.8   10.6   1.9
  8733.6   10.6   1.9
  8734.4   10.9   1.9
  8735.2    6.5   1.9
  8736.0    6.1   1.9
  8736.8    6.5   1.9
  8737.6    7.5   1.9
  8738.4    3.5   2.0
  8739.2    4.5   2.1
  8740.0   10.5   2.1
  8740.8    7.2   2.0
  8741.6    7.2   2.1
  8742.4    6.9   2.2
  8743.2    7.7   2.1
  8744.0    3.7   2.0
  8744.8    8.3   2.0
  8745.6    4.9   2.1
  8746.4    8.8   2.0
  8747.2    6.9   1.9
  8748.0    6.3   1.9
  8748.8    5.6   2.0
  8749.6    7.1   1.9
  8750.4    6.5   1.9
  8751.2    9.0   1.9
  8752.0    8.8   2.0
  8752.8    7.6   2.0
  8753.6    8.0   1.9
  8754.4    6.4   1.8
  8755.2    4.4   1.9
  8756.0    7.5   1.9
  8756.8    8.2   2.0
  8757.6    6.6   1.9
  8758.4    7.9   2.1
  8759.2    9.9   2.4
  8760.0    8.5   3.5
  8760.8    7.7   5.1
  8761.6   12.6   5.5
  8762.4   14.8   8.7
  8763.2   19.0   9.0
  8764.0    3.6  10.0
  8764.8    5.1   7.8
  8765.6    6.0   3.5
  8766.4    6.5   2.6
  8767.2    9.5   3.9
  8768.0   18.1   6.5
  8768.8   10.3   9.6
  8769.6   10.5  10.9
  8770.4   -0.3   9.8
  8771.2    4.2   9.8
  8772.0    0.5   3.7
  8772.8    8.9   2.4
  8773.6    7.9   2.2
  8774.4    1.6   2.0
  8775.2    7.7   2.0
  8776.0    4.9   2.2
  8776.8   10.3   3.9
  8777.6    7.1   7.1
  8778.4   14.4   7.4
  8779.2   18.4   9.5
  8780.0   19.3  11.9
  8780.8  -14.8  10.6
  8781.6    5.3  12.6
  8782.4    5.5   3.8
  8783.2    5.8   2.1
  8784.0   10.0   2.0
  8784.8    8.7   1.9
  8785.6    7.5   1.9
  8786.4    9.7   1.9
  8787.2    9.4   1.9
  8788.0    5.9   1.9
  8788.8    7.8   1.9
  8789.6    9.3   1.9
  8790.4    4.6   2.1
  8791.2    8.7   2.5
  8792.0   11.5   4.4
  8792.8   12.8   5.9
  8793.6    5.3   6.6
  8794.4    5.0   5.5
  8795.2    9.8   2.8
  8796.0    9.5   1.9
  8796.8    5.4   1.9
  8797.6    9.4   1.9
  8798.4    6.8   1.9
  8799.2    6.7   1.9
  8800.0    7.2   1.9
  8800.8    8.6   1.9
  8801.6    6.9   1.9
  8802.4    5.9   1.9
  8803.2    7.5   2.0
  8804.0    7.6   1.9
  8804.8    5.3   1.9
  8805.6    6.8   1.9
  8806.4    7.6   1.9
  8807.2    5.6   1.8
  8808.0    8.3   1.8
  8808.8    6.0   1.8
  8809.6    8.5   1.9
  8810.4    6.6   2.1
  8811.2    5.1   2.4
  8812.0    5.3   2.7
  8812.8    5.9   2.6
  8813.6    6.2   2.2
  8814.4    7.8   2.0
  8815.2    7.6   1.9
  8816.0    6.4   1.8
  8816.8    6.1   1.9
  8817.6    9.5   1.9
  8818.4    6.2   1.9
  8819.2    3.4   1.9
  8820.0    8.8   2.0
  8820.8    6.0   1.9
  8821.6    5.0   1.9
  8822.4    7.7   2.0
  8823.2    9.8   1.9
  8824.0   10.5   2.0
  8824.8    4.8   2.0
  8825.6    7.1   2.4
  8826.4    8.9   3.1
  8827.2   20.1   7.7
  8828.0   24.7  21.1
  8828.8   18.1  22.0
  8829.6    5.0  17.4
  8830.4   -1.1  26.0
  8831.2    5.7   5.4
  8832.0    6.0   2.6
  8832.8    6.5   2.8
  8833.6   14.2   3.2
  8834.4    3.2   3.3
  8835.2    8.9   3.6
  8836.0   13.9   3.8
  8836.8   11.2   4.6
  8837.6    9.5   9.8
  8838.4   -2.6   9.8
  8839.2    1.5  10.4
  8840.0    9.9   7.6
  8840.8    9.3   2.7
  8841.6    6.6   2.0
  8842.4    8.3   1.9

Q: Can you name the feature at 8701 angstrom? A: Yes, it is Halpha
